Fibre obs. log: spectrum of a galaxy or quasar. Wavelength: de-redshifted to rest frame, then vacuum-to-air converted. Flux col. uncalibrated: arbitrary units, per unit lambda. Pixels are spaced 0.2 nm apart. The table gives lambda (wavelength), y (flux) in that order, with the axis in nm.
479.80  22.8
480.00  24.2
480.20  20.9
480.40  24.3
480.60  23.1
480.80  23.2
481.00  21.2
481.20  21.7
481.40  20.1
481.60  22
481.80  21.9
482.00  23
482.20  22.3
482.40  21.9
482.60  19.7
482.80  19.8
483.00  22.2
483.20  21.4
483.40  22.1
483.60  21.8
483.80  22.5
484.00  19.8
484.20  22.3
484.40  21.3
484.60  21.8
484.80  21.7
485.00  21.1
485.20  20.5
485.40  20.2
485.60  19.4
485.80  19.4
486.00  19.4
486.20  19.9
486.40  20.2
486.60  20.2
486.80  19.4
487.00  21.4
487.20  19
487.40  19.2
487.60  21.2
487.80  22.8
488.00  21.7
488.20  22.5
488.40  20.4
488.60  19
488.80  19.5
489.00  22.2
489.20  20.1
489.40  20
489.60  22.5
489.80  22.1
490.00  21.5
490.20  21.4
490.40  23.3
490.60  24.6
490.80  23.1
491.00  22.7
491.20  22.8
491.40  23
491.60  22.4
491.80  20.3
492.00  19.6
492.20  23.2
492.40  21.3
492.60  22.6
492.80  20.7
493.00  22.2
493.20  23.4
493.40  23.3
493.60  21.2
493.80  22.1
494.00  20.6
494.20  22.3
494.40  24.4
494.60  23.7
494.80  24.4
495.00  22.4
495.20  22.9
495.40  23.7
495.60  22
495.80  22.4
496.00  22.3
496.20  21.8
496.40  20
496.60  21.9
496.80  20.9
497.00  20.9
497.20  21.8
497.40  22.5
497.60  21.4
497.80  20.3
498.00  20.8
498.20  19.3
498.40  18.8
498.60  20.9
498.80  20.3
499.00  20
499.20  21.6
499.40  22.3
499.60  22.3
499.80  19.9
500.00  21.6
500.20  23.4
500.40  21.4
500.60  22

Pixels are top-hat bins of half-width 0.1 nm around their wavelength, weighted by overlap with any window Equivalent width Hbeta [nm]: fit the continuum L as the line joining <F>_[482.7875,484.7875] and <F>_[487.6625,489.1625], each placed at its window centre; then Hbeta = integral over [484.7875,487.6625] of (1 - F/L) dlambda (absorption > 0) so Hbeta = 0.17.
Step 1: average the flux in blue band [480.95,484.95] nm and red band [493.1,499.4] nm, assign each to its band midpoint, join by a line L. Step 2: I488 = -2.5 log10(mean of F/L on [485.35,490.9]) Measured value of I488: 0.04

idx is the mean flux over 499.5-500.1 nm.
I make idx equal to 21.3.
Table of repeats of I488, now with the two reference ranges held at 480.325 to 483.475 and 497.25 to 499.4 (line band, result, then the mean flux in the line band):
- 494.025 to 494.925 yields -0.12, 23.4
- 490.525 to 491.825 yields -0.08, 22.8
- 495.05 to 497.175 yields -0.05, 21.9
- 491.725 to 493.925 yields -0.04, 21.8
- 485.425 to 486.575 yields 0.10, 19.7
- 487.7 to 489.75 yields 0.01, 21.1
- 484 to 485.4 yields 0.02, 21.2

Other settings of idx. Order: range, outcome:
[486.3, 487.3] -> 20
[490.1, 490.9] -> 23.1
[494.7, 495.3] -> 23.2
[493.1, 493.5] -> 23.4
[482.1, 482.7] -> 21.3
